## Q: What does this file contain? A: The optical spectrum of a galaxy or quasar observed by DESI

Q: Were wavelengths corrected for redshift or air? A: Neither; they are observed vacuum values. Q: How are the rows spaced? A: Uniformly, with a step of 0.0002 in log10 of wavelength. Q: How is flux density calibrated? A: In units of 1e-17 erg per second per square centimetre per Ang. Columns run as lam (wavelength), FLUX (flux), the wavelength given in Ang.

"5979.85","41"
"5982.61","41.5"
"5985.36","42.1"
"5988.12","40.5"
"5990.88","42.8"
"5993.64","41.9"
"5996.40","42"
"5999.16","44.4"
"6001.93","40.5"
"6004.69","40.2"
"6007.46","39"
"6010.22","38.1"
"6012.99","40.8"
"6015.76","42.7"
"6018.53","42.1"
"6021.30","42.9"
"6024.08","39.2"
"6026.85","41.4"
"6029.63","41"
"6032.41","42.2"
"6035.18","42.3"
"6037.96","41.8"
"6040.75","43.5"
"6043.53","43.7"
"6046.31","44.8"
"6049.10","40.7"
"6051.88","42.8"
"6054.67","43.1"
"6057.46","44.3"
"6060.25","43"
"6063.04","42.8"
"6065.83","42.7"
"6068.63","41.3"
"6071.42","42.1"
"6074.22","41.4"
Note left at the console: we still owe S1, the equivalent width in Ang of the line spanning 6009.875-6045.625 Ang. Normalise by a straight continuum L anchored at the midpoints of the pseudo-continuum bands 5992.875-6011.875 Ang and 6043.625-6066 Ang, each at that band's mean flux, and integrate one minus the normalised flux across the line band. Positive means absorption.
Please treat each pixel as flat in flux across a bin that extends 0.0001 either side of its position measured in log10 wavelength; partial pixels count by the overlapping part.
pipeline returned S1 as 0.08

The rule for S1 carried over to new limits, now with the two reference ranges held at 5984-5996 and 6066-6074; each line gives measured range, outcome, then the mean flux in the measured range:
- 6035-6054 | -0.5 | 42.8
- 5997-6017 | 0.5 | 40.8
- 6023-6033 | 0.2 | 40.9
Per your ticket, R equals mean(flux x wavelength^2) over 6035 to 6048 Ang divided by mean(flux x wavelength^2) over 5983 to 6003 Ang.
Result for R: 1.05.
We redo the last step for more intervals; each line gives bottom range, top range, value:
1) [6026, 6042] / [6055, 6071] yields 1.03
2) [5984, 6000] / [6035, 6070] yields 1.04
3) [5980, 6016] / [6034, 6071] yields 1.06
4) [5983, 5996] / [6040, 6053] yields 1.05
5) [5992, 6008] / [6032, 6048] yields 1.05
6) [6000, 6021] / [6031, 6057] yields 1.06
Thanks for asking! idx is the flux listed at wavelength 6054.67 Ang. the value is 43.1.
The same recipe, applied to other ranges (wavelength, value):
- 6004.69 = 40.2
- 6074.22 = 41.4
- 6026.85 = 41.4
